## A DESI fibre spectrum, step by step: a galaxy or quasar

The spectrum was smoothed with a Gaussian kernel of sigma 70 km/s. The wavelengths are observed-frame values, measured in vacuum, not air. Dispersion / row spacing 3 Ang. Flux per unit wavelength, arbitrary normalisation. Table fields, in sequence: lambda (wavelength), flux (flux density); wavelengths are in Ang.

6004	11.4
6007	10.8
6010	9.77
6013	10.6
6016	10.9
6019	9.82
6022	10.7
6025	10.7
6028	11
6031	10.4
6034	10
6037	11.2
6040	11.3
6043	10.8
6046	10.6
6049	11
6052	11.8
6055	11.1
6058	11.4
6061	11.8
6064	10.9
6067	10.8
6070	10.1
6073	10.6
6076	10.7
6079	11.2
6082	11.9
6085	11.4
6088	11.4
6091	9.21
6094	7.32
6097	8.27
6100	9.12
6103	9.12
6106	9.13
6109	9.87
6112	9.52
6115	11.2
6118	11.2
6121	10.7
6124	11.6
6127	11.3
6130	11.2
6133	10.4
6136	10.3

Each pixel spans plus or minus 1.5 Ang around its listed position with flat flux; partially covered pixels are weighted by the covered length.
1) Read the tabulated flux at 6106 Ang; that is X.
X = 9.13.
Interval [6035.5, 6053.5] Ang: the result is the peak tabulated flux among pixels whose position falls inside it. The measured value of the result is 11.8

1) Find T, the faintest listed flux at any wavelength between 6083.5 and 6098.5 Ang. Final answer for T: 7.32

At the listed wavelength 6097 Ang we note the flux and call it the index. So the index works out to 8.27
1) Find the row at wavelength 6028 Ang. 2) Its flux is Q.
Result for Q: 11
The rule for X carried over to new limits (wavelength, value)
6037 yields 11.2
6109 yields 9.87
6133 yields 10.4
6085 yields 11.4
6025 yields 10.7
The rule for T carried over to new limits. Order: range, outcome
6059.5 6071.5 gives 10.1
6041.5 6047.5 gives 10.6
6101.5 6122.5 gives 9.12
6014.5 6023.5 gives 9.82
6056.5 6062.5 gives 11.4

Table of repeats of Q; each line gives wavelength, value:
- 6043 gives 10.8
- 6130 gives 11.2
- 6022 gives 10.7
